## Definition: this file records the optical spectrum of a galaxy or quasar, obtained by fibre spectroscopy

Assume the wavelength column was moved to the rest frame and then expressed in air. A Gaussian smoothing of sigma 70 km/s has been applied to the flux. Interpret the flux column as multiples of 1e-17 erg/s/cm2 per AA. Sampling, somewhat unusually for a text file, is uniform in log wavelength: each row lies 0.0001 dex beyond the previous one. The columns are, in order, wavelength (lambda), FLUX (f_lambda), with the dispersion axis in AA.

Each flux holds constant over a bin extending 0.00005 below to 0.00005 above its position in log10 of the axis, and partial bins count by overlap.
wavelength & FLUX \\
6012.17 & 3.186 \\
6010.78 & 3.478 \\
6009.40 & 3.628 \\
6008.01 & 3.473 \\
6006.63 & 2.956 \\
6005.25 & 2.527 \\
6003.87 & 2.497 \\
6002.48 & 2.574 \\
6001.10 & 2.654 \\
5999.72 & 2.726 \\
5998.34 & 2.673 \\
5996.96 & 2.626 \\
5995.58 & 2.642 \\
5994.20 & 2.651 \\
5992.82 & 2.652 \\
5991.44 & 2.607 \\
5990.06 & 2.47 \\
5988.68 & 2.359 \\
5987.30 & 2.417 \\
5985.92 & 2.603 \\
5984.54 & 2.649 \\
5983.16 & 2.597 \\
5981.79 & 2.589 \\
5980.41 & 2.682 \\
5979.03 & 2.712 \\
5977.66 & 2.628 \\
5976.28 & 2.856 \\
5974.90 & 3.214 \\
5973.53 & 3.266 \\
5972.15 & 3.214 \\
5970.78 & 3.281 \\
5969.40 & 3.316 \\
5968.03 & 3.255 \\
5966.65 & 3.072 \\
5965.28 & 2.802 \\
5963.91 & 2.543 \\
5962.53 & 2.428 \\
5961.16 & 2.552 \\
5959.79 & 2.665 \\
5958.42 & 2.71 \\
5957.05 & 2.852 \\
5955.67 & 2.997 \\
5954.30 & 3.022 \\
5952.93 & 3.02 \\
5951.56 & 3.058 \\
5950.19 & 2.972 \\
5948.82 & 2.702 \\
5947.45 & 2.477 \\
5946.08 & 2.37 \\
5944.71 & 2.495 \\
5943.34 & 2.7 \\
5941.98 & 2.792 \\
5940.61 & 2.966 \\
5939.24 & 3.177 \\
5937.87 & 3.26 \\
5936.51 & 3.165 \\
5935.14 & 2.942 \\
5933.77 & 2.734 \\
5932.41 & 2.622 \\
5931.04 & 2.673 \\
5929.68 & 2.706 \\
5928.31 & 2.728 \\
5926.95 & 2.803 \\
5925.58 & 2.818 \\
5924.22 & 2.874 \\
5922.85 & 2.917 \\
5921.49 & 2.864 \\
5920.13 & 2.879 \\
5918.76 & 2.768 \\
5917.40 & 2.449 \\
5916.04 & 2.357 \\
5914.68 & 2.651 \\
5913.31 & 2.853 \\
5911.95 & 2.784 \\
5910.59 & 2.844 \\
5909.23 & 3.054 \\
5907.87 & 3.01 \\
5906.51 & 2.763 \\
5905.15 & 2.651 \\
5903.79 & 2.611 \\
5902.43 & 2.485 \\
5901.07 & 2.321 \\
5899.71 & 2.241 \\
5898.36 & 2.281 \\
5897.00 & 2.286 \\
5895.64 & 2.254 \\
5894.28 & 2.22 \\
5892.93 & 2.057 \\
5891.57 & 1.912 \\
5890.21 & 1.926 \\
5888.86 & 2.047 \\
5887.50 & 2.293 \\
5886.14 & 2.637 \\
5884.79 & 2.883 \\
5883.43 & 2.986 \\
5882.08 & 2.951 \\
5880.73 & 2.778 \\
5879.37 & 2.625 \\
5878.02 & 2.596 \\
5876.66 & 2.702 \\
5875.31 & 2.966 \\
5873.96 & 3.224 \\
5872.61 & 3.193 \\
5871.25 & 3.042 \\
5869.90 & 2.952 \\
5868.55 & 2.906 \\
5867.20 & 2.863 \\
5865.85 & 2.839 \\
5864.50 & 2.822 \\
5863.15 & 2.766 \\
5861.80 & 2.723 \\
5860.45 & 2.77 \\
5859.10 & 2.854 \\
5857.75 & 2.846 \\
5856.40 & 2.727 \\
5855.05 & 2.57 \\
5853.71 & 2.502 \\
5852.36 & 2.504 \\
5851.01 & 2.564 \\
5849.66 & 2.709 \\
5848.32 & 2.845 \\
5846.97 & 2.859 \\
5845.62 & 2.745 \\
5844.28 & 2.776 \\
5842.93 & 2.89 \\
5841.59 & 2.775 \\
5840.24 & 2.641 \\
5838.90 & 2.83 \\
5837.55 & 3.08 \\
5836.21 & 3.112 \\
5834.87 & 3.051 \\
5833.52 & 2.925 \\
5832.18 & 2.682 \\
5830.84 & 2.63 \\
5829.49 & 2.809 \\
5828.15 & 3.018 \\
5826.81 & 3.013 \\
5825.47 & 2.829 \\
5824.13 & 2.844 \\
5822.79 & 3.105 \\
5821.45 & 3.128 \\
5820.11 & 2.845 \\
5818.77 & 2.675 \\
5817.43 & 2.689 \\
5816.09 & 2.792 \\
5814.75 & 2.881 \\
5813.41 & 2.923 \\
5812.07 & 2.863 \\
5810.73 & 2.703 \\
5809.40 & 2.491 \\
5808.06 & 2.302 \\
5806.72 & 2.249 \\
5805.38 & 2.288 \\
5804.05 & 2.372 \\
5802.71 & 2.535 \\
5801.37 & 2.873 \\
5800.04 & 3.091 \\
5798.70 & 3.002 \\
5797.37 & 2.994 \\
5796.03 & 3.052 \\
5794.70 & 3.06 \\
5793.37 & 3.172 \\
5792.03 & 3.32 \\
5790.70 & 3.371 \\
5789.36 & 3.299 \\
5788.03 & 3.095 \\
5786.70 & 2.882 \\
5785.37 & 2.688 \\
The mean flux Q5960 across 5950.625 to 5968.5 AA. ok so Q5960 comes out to 2.84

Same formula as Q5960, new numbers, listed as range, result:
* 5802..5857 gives 2.75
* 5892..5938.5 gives 2.67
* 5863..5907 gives 2.61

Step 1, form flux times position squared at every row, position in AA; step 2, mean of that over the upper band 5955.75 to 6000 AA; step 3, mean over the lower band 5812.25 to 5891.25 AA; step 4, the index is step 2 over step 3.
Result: 1.0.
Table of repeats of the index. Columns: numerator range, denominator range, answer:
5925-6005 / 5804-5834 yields 1.06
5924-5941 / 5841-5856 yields 1.10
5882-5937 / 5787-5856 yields 0.95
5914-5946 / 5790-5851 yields 1.02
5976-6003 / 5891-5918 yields 1.07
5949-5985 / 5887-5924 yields 1.17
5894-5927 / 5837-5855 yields 0.99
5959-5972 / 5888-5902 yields 1.37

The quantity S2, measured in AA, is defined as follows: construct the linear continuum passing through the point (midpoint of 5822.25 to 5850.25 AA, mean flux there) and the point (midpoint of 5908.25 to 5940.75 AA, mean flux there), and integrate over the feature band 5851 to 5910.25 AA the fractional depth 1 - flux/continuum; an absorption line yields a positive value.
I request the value 4.2 AA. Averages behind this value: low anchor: 2.87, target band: 2.64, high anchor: 2.83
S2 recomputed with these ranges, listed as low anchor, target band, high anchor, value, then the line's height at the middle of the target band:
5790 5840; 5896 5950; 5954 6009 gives 1.6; 2.8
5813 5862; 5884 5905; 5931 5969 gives 3.8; 2.82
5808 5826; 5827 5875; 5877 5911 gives -2.9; 2.67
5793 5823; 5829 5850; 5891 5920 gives -1.1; 2.7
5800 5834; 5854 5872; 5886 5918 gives -1.6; 2.59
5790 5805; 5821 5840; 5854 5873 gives -0.1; 2.9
